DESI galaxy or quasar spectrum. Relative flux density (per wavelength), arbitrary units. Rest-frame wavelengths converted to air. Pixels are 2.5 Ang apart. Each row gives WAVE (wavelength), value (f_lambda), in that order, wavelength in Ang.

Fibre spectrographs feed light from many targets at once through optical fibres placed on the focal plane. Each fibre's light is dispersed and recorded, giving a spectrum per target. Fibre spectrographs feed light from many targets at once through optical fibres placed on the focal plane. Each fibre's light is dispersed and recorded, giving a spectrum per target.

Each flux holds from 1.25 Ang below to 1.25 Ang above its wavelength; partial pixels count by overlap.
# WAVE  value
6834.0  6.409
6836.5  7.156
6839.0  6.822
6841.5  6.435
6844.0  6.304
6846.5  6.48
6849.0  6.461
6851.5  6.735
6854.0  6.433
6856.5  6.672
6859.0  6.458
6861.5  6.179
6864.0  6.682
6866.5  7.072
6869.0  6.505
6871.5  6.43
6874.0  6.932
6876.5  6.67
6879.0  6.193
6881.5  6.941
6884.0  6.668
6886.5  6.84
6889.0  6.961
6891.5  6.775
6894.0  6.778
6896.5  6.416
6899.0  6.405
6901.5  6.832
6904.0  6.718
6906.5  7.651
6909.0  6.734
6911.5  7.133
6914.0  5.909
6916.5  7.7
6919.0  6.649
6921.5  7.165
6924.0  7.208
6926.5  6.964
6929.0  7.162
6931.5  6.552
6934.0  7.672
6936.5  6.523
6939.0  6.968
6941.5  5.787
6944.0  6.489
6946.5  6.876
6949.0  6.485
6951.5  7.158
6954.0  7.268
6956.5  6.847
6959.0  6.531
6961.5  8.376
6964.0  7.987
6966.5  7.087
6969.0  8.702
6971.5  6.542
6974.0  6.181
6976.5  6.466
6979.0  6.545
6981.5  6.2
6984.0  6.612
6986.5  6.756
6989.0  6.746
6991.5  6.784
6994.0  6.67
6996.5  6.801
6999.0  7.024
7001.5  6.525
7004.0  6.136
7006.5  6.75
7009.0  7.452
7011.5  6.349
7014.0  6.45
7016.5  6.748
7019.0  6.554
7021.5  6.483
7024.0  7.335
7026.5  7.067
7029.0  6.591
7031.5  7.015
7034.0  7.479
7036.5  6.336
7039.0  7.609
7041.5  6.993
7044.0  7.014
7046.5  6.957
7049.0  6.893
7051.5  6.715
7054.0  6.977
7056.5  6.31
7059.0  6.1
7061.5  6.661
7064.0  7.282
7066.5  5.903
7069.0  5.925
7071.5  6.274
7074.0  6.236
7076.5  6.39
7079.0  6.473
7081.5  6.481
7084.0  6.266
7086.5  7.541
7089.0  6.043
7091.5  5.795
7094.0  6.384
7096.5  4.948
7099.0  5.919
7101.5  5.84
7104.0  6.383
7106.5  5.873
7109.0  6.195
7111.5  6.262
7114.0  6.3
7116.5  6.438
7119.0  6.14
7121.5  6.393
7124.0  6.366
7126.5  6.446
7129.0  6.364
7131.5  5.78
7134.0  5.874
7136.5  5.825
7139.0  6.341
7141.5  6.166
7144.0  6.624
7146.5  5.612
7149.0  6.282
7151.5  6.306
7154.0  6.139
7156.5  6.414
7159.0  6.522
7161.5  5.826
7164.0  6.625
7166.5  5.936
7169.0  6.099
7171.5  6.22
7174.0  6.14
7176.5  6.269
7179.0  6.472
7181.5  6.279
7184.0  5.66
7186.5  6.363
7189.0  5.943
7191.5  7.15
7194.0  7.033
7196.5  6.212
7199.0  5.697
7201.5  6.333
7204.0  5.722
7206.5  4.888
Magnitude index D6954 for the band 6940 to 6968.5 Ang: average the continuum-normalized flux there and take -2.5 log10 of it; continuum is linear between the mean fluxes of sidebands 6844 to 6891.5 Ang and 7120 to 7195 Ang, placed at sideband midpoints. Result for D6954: -0.08 mag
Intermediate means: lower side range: 6.62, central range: 7.03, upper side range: 6.25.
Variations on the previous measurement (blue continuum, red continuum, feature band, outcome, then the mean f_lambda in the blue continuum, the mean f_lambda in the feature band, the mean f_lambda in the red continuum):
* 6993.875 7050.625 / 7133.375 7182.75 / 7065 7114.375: 0.06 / 6.84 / 6.17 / 6.2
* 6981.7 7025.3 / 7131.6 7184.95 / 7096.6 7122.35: 0.04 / 6.7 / 6.12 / 6.17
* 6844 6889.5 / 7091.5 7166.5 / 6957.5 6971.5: -0.18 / 6.61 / 7.61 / 6.15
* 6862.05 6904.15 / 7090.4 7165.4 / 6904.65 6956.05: -0.05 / 6.69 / 6.9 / 6.15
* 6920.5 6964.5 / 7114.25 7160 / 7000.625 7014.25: 0.02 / 6.98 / 6.62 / 6.22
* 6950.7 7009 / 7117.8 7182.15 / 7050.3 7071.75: 0.02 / 6.91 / 6.47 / 6.21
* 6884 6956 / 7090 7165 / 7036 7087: -0.04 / 6.85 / 6.63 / 6.14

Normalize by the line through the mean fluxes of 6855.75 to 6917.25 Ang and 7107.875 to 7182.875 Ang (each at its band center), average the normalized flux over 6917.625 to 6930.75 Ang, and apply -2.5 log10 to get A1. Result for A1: -0.059 mag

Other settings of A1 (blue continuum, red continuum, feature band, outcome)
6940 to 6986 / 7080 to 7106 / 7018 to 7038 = -0.06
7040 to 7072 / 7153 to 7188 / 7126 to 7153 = 0.03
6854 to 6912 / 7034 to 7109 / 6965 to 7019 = -0.03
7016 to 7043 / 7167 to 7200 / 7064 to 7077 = 0.09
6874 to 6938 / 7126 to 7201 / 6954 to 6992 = -0.05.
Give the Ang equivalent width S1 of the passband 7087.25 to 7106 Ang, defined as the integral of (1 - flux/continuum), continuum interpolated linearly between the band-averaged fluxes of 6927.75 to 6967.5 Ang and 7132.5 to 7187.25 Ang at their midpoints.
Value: 1.4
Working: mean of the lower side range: 6.98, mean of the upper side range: 6.18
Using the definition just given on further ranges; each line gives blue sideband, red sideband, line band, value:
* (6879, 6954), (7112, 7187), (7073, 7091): -0.2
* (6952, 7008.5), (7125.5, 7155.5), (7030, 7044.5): -1.0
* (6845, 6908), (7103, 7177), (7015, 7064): -3.5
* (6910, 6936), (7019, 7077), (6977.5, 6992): 0.6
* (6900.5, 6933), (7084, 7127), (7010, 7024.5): -0.2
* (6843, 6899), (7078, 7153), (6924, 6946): -1.0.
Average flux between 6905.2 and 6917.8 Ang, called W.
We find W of 7.02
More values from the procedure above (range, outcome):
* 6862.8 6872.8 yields 6.67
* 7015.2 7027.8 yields 6.83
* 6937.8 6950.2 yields 6.52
